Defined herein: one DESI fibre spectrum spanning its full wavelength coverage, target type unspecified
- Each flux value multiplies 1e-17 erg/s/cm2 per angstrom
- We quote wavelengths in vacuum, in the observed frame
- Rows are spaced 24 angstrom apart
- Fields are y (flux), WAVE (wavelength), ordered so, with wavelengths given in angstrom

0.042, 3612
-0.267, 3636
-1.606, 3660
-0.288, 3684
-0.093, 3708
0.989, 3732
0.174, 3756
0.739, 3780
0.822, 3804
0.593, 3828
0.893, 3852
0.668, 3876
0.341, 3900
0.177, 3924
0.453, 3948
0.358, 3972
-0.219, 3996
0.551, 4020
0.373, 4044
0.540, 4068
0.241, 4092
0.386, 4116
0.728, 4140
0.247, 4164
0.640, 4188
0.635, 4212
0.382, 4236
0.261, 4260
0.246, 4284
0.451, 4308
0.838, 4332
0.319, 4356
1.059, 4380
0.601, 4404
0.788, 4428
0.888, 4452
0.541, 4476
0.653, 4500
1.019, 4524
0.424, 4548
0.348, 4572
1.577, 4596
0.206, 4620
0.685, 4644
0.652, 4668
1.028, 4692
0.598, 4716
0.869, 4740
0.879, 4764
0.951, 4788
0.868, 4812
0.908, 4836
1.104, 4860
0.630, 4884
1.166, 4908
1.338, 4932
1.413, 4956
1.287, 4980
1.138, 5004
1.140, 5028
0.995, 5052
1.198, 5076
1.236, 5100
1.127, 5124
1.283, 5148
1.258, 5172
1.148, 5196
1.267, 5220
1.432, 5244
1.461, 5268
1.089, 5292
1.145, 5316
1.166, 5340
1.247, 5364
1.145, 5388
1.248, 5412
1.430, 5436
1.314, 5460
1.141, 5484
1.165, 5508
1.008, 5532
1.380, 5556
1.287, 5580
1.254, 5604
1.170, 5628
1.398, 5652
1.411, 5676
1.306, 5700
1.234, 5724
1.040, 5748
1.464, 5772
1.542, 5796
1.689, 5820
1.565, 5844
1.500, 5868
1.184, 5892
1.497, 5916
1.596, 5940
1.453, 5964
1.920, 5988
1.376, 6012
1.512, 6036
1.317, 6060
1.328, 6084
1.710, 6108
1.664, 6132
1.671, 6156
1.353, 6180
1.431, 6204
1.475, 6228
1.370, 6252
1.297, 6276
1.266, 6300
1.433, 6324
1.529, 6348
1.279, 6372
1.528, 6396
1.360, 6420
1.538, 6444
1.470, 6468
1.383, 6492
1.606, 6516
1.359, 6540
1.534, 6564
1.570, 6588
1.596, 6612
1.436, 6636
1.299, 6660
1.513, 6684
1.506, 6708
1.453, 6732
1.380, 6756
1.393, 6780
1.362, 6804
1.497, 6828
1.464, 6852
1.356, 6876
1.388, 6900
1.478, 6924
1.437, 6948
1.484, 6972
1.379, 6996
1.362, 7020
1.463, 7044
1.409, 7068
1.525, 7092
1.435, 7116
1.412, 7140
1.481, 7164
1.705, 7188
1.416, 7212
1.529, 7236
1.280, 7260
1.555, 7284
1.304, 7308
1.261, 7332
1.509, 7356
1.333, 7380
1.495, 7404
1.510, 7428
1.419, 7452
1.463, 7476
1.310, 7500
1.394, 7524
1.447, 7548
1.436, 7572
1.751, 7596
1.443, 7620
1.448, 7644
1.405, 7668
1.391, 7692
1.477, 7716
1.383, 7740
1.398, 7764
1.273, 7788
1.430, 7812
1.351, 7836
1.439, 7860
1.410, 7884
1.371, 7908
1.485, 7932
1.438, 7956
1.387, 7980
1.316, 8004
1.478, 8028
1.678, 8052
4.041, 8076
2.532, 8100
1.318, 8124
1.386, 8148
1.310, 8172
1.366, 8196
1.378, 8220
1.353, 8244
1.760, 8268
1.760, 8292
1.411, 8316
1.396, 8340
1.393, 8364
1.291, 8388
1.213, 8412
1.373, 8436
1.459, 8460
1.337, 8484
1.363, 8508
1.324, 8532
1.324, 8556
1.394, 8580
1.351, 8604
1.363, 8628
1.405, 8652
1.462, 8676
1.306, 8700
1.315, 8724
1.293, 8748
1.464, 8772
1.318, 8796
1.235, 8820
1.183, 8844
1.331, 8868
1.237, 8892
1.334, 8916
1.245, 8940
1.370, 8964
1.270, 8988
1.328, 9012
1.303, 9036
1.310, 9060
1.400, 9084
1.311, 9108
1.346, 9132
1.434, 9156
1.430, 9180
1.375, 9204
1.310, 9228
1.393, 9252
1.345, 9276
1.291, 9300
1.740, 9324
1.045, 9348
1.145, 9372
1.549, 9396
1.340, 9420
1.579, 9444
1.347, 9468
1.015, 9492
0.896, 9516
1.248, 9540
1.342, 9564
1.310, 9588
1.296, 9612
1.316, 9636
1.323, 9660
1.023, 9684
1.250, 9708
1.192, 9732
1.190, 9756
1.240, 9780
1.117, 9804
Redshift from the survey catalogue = 0.231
